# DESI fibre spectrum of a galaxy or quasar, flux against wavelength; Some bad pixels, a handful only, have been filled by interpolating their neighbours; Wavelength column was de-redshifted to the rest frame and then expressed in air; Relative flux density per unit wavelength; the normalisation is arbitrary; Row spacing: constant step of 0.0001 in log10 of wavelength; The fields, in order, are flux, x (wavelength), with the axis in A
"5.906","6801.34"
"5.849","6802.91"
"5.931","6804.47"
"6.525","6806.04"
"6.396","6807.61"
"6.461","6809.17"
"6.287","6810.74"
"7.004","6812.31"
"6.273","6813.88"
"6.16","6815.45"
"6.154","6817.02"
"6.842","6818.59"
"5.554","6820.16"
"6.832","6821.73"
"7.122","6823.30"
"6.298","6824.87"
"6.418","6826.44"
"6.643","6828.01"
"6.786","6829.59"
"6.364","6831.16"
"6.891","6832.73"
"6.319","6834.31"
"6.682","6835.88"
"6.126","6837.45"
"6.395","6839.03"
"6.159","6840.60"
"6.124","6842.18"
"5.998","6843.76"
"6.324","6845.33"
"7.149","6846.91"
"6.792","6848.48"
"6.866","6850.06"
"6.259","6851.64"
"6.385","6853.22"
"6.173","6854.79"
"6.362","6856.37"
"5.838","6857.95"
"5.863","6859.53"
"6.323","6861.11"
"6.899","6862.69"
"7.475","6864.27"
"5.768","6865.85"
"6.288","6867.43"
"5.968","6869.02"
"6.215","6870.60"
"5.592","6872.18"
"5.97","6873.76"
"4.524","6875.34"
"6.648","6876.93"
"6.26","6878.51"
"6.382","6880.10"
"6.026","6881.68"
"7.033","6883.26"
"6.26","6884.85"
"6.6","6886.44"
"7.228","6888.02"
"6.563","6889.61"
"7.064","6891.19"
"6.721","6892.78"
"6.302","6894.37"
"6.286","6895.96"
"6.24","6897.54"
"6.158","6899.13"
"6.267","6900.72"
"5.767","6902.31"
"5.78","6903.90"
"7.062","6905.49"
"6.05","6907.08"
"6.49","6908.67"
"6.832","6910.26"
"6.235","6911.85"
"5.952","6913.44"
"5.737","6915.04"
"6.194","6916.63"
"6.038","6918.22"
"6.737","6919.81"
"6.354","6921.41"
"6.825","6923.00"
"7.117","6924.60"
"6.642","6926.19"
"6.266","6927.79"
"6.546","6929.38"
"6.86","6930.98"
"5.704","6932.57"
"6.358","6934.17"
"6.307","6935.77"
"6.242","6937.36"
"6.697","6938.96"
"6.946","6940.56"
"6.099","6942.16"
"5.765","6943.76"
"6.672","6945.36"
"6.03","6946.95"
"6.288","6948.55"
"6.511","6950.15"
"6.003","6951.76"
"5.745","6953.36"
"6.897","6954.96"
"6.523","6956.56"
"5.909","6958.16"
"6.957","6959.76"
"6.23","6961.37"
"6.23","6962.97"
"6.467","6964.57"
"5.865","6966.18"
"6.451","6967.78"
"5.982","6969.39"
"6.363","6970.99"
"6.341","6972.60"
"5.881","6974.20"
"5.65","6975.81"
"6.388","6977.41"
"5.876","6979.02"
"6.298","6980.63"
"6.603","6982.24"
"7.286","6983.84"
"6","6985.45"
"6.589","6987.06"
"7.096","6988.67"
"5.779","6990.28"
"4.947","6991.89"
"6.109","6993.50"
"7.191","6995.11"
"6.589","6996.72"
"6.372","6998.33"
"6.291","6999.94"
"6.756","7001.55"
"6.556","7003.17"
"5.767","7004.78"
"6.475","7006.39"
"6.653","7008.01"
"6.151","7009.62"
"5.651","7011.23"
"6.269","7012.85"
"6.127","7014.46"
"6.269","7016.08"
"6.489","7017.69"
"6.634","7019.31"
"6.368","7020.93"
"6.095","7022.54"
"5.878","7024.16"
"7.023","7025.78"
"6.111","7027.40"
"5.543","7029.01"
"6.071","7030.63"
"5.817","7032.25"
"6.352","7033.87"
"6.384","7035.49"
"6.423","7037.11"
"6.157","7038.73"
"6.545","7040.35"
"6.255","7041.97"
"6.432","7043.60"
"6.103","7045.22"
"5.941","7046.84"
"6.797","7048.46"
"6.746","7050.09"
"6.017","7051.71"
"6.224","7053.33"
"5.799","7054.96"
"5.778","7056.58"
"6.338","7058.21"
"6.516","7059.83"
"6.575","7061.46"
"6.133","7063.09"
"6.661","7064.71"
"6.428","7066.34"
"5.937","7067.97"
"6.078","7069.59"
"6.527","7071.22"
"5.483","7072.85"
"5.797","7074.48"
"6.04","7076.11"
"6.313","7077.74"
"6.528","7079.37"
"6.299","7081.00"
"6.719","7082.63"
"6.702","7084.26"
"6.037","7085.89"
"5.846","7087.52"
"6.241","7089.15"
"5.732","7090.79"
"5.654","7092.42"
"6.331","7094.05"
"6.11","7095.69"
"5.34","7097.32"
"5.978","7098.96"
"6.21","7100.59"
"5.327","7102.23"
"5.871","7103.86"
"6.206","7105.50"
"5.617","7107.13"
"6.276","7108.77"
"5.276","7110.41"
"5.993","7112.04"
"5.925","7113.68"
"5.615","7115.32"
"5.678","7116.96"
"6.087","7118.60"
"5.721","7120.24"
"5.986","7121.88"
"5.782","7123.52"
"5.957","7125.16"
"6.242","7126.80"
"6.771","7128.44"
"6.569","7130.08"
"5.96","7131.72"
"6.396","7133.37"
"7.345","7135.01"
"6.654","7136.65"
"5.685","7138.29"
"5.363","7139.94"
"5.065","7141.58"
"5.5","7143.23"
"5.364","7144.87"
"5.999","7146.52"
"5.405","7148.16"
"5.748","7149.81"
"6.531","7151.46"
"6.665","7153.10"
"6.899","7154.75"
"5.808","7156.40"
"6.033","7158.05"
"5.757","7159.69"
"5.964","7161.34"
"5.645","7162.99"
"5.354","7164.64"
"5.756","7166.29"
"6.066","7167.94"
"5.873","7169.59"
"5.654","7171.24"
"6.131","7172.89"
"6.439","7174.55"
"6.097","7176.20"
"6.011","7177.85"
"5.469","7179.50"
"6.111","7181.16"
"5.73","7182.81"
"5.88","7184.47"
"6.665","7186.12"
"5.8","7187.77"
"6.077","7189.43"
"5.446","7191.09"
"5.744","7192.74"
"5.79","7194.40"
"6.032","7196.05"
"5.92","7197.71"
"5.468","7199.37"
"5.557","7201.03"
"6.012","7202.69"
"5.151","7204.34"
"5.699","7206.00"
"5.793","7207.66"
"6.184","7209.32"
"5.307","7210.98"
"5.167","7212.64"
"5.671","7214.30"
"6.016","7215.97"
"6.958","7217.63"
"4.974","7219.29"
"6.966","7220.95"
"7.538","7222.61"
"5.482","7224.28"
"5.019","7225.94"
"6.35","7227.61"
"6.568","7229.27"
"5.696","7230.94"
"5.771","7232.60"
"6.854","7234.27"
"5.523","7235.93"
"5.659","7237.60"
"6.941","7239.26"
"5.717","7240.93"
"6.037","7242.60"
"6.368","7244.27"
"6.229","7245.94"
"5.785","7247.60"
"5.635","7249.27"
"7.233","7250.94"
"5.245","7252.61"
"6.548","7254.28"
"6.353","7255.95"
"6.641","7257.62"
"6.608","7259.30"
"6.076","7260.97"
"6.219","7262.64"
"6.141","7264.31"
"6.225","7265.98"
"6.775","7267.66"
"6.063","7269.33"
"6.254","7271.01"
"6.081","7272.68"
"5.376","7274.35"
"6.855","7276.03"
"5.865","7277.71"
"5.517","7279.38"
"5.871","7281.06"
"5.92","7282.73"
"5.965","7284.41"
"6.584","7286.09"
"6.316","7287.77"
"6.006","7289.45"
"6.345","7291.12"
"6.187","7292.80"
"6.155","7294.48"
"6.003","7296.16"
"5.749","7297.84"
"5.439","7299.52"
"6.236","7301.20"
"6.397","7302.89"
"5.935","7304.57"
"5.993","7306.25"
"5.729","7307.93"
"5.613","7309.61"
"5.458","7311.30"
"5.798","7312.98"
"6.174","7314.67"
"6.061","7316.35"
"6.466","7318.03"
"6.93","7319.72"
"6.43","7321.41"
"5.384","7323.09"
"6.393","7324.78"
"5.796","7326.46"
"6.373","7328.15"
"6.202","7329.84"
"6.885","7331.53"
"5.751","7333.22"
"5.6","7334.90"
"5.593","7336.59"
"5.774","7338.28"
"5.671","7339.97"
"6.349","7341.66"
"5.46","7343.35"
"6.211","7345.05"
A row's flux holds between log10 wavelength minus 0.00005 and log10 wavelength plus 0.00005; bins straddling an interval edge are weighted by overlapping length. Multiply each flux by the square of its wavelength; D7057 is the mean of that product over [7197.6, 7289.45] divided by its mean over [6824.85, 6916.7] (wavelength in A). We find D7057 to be 1.1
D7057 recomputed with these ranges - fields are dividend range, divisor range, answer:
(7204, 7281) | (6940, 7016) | 1.04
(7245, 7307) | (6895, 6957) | 1.07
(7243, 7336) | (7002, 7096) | 1.05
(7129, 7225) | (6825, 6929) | 1.02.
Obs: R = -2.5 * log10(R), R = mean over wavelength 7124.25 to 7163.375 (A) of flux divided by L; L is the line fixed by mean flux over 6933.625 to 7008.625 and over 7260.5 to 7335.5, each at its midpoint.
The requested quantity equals 0.02 mag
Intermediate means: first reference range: 6.32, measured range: 6.06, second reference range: 6.08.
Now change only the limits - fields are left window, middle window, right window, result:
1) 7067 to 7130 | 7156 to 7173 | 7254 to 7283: 0.049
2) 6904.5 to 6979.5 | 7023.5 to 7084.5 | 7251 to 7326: 0.002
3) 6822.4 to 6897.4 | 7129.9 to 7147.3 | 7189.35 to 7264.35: 0.023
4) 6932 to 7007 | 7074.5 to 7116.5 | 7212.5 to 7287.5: 0.040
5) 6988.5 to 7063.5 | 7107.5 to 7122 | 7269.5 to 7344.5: 0.066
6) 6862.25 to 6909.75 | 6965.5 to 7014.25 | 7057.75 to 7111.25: -0.012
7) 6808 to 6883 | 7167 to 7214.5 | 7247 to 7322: 0.061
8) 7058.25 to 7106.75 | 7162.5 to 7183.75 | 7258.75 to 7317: 0.040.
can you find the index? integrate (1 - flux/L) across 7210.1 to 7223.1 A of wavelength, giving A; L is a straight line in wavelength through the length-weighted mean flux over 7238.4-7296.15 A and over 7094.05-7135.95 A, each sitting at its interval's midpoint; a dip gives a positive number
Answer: 0.19 A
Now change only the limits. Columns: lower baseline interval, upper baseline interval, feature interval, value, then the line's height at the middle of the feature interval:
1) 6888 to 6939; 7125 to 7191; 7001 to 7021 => -0.23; 6.24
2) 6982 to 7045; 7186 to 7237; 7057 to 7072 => -0.33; 6.2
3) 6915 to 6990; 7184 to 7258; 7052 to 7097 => 0.14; 6.19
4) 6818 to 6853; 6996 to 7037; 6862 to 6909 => 0.77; 6.43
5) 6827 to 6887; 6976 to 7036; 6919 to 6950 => -0.67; 6.31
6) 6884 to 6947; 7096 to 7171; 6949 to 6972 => 0.05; 6.31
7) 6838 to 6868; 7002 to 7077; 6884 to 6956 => -0.64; 6.33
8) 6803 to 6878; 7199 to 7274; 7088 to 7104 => 0.73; 6.16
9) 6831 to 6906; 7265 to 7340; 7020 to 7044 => 0.03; 6.24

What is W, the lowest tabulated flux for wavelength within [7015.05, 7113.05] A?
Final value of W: 5.276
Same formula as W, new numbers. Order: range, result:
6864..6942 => 4.524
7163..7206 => 5.151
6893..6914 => 5.767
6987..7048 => 4.947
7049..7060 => 5.778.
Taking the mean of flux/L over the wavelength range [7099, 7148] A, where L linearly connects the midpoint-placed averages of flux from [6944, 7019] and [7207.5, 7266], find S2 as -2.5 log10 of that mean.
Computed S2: 0.04 mag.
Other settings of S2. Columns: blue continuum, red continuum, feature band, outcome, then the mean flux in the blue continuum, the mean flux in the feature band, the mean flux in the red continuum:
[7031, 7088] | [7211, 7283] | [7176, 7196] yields 0.045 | 6.25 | 5.9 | 6.1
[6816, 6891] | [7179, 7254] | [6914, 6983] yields -0.008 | 6.38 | 6.31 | 5.95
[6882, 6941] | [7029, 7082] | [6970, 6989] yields -0.001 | 6.44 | 6.34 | 6.22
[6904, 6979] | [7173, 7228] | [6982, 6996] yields -0.026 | 6.33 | 6.39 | 5.89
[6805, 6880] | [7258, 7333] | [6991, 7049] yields -0.001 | 6.35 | 6.26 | 6.11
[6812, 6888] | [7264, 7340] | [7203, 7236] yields 0.030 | 6.37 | 5.95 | 6.05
